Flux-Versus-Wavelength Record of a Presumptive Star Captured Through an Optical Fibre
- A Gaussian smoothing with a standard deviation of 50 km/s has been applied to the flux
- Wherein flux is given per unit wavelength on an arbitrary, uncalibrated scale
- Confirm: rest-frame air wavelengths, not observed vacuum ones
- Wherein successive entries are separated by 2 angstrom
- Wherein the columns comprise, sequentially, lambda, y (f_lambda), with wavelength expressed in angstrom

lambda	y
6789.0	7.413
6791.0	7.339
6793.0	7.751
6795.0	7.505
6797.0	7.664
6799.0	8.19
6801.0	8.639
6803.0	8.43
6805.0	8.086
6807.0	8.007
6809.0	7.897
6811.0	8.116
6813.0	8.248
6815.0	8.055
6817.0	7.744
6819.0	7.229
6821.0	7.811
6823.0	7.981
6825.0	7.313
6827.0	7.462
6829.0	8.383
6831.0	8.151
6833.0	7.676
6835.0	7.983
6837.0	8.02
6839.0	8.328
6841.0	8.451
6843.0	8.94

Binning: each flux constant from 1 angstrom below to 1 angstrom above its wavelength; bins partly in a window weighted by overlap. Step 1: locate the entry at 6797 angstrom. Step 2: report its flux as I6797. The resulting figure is 7.664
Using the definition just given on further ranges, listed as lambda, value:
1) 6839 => 8.328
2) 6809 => 7.897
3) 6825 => 7.313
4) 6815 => 8.055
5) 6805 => 8.086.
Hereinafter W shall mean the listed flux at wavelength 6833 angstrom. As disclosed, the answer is 7.676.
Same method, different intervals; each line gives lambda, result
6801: 8.639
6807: 8.007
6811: 8.116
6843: 8.94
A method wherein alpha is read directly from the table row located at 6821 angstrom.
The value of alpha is 7.811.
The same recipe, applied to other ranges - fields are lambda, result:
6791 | 7.339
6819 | 7.229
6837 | 8.02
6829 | 8.383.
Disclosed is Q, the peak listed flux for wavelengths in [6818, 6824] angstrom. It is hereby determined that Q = 7.981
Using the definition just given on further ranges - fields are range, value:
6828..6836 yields 8.383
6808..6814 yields 8.248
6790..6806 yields 8.639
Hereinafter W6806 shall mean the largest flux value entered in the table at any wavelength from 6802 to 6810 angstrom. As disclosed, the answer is 8.43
